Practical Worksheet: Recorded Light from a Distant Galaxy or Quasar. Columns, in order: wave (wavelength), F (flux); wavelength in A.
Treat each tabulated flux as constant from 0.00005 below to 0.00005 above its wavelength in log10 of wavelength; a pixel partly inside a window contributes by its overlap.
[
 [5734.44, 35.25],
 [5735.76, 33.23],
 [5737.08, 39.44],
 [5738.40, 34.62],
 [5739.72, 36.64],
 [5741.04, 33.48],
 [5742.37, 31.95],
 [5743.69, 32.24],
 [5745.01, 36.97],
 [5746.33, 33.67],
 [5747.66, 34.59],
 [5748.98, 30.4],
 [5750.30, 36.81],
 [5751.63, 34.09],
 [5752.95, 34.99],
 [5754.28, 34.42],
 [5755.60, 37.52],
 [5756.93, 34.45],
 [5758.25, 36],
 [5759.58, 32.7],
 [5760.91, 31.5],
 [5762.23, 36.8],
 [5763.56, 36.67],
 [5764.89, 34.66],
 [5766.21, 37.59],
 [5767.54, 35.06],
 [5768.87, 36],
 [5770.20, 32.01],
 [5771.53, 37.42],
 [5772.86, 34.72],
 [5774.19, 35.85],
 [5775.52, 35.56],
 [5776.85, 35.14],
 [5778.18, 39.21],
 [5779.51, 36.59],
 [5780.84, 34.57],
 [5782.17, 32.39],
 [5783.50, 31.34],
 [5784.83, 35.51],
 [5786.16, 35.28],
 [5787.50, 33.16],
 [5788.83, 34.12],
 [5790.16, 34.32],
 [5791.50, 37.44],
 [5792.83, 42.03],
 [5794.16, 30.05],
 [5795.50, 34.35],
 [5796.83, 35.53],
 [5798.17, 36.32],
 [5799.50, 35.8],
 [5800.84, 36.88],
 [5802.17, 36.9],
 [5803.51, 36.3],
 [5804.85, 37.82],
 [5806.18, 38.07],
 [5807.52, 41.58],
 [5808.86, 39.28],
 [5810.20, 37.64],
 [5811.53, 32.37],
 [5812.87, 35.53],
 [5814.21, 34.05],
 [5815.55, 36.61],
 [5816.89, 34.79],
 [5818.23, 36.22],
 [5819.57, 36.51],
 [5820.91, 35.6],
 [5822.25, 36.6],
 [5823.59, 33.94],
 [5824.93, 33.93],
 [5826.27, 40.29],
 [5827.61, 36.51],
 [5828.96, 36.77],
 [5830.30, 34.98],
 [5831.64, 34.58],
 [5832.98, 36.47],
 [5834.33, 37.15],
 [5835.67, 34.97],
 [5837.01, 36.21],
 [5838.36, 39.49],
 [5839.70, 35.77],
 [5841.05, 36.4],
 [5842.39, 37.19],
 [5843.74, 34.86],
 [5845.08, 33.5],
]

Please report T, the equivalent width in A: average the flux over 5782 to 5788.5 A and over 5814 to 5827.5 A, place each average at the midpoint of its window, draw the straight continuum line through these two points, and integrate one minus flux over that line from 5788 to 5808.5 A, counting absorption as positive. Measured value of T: -1.2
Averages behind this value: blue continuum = 33.7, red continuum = 36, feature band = 36.5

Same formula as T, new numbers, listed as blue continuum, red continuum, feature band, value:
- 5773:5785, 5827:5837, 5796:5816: -0.7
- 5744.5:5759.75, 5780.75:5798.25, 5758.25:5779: -0.4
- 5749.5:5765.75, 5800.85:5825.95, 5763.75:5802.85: 0.3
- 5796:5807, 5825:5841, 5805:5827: 0.1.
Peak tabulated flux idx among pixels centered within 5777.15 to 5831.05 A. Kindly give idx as 42.03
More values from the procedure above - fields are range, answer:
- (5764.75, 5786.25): 39.21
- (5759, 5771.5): 37.59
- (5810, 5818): 37.64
